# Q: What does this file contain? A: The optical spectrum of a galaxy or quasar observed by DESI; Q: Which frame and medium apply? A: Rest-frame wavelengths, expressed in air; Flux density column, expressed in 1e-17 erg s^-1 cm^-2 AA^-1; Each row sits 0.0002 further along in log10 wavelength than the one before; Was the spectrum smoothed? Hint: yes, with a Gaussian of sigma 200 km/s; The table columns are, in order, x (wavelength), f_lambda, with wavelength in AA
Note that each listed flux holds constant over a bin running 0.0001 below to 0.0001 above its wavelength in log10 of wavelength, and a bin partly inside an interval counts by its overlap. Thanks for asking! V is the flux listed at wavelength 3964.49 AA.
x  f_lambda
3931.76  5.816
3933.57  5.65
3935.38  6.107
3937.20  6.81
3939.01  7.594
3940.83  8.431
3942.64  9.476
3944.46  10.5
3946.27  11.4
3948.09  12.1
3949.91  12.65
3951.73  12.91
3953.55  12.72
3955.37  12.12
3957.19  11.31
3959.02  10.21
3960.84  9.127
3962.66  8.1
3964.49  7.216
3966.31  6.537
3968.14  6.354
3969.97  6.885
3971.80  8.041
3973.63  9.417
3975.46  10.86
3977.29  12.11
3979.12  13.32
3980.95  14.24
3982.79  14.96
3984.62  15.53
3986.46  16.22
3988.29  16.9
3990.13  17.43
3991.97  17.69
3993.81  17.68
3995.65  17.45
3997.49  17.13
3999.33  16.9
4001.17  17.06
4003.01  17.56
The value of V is 7.216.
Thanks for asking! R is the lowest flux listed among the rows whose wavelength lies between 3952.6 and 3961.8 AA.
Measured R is 9.127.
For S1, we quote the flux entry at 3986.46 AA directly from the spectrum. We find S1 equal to 16.22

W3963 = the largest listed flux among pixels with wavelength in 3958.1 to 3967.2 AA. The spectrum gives 10.21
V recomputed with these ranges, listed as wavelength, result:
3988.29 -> 16.9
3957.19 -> 11.31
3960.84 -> 9.127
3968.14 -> 6.354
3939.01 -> 7.594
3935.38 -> 6.107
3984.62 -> 15.53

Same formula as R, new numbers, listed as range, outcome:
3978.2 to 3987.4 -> 13.32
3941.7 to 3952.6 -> 9.476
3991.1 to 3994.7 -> 17.68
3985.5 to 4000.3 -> 16.22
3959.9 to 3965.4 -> 7.216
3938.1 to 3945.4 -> 7.594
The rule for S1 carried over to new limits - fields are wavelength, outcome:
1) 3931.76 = 5.816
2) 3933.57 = 5.65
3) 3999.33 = 16.9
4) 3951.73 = 12.91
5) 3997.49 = 17.13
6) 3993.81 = 17.68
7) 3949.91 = 12.65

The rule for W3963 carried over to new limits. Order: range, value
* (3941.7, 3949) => 12.1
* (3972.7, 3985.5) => 15.53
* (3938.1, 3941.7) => 8.431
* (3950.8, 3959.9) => 12.91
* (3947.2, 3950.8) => 12.65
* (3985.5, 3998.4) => 17.69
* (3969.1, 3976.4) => 10.86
